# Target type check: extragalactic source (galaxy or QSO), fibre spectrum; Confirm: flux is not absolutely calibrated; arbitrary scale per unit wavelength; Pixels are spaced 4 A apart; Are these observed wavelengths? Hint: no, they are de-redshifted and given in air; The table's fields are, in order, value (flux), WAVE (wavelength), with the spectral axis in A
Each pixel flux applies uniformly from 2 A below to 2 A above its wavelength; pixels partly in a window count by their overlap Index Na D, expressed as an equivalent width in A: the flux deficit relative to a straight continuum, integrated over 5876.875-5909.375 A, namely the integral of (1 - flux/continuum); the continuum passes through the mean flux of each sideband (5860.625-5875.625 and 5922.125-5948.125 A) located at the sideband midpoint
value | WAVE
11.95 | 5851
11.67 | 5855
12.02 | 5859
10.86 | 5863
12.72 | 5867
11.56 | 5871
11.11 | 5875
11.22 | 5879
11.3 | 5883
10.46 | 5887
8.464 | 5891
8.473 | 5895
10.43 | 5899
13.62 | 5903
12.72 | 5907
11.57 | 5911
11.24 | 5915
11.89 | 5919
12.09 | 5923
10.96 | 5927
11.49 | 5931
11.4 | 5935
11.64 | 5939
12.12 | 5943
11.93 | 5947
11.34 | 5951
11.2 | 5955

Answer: 2.2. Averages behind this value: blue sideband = 11.6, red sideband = 11.6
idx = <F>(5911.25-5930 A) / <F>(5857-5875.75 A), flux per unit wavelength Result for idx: 1.0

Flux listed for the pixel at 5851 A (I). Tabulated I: 11.95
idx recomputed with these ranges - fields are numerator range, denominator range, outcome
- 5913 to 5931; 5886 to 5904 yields 1.14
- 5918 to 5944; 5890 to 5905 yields 1.12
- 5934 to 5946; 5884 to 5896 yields 1.26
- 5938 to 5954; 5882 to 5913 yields 1.08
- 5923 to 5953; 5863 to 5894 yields 1.06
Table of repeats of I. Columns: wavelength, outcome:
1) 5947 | 11.93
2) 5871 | 11.56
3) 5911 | 11.57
